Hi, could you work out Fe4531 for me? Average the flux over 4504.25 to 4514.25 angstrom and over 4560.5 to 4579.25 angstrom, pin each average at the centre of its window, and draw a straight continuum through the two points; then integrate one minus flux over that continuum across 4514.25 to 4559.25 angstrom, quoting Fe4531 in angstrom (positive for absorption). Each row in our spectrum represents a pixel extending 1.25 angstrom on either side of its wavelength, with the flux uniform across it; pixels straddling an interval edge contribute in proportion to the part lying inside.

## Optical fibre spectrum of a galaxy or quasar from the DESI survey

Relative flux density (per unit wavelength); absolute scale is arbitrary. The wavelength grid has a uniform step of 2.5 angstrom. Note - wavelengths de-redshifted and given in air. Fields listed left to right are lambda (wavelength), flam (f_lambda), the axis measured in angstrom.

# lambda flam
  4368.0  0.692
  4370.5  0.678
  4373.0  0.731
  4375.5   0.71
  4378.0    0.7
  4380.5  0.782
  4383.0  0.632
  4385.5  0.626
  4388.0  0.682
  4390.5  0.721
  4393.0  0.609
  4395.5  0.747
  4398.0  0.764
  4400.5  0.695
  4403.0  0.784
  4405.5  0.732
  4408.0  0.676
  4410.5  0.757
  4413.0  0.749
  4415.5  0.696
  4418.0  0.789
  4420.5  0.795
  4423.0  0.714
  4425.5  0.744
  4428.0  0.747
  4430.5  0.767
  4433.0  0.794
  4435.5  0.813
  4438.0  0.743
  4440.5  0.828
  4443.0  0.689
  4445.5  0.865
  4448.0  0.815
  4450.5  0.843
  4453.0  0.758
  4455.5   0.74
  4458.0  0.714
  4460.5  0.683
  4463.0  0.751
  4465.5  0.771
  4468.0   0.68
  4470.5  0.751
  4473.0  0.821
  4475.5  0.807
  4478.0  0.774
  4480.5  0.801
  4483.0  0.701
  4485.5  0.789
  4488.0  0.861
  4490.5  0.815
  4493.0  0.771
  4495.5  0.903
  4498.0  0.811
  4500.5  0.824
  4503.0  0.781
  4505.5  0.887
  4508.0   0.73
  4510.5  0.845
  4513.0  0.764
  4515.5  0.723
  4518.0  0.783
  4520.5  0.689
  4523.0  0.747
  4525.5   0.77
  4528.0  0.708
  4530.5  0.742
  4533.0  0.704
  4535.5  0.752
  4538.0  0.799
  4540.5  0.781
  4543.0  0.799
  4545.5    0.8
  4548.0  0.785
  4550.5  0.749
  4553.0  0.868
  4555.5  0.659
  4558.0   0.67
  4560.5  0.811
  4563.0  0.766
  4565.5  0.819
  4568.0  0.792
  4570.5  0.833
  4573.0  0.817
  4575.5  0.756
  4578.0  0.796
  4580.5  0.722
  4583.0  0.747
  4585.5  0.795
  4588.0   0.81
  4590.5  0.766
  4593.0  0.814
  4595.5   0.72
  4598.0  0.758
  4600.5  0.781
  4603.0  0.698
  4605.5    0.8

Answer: 2.9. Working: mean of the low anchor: 0.807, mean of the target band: 0.752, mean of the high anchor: 0.798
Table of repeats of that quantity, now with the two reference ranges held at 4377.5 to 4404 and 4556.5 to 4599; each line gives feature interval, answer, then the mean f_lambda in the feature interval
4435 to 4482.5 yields -2.59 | 0.769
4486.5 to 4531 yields -2.30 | 0.787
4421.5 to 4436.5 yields -0.94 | 0.763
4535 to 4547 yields -0.43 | 0.788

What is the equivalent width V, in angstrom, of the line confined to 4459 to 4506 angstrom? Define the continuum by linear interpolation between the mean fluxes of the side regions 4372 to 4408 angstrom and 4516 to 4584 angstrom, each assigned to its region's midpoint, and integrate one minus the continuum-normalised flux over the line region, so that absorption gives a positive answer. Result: -2.91 angstrom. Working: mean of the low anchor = 0.707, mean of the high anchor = 0.765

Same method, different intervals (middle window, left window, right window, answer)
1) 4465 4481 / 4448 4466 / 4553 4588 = -0.28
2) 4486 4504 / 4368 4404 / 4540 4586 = -1.79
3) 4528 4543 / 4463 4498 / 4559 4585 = 0.59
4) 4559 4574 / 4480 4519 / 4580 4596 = -0.49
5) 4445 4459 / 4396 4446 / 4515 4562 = -0.58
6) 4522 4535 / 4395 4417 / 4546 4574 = 0.59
